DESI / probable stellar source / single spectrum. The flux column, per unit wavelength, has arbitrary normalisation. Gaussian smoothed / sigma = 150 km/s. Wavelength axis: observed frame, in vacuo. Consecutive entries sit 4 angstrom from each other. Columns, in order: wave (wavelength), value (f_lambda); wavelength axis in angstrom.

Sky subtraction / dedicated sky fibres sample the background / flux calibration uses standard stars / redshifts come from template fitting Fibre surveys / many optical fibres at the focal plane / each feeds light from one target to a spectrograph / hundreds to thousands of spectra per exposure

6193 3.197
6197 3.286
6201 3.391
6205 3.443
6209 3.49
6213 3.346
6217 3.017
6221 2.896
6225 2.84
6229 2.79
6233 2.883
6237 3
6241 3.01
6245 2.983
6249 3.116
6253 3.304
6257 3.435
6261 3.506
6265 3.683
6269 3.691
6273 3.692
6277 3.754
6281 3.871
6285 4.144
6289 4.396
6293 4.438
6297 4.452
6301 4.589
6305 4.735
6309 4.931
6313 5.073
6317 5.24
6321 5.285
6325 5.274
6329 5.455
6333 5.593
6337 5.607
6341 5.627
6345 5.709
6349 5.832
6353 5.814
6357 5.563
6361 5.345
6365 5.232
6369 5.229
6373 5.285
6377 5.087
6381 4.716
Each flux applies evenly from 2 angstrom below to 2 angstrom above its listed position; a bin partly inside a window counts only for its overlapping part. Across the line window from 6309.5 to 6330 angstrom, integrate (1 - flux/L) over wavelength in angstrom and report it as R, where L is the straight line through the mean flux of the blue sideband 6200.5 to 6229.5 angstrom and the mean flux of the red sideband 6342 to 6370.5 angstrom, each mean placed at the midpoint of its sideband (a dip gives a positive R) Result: -1.3 angstrom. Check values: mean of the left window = 3.16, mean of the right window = 5.54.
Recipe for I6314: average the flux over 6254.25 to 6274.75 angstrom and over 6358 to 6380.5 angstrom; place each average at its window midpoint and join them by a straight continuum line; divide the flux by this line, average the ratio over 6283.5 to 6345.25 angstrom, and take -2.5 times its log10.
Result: -0.15 mag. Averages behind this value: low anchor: 3.59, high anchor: 5.22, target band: 5.02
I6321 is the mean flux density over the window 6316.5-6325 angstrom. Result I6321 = 5.27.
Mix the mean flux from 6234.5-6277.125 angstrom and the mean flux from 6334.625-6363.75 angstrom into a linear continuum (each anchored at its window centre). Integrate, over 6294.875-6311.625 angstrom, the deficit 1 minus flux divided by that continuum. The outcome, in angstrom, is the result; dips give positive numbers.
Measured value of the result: -0.6 angstrom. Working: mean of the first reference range 3.36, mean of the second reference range 5.63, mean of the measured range 4.69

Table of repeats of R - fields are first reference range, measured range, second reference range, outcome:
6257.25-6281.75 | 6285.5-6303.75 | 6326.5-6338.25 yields -0.2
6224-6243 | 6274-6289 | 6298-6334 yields 0.8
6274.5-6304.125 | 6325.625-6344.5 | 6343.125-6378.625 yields -2.0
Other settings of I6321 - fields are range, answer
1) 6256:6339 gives 4.53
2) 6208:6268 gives 3.16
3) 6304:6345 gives 5.32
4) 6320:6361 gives 5.57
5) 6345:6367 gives 5.57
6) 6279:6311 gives 4.44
